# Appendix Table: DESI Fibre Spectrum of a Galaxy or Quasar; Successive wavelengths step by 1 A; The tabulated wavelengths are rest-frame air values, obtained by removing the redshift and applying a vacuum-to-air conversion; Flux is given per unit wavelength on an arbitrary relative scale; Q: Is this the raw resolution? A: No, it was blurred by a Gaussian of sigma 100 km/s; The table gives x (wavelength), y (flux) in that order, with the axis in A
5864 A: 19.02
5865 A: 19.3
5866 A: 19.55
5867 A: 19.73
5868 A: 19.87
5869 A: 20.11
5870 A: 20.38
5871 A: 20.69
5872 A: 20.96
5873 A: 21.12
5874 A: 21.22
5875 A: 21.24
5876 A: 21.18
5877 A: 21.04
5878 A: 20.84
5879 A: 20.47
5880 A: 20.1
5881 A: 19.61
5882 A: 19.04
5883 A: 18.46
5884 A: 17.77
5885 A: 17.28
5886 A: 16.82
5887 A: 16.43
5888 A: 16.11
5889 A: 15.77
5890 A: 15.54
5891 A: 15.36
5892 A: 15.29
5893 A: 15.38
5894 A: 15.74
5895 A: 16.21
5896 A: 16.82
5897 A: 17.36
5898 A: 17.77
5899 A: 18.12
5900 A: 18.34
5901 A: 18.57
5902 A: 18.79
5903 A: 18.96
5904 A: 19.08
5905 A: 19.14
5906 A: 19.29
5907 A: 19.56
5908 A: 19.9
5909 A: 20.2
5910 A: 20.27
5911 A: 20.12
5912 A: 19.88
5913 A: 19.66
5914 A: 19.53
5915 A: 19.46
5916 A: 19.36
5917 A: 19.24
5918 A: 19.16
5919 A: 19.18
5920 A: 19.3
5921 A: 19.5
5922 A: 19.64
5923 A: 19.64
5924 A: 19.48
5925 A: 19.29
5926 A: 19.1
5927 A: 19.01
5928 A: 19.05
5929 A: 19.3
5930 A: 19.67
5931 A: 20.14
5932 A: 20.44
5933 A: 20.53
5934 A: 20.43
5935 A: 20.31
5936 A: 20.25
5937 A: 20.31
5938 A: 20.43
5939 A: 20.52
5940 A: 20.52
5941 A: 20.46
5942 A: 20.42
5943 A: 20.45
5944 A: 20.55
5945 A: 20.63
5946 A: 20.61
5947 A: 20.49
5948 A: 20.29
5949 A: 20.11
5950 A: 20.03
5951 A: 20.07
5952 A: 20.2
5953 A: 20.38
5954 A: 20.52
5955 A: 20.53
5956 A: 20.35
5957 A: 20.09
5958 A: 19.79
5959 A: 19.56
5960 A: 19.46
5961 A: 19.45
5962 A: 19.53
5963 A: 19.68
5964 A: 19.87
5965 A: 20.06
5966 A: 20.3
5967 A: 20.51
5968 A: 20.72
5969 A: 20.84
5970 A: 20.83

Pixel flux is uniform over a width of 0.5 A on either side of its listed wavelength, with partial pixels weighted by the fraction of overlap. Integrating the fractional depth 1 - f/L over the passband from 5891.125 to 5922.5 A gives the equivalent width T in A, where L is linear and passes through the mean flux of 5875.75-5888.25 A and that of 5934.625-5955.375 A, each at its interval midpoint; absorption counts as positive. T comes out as 1.36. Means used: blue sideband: 18.9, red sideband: 20.4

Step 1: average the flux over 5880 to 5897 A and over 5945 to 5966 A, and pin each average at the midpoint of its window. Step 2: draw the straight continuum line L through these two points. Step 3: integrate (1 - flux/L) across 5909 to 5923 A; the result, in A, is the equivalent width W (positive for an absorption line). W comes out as -1.1 A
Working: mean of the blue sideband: 16.8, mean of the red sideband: 20.1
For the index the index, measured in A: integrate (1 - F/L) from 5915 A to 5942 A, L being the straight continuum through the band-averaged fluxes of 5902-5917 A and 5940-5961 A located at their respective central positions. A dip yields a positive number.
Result 0.1 A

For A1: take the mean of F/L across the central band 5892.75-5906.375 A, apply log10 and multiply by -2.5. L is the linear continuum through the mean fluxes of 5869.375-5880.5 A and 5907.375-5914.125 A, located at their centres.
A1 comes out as 0.13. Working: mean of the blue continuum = 20.8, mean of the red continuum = 20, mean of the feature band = 17.9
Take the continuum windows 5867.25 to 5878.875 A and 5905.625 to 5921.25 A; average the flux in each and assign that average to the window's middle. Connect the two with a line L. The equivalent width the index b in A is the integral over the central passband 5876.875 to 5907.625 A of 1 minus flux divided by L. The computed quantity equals 3.55 A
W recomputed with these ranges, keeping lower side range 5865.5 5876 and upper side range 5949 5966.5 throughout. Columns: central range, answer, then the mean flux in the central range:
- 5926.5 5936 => 0.1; 19.9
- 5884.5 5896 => 2.5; 16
